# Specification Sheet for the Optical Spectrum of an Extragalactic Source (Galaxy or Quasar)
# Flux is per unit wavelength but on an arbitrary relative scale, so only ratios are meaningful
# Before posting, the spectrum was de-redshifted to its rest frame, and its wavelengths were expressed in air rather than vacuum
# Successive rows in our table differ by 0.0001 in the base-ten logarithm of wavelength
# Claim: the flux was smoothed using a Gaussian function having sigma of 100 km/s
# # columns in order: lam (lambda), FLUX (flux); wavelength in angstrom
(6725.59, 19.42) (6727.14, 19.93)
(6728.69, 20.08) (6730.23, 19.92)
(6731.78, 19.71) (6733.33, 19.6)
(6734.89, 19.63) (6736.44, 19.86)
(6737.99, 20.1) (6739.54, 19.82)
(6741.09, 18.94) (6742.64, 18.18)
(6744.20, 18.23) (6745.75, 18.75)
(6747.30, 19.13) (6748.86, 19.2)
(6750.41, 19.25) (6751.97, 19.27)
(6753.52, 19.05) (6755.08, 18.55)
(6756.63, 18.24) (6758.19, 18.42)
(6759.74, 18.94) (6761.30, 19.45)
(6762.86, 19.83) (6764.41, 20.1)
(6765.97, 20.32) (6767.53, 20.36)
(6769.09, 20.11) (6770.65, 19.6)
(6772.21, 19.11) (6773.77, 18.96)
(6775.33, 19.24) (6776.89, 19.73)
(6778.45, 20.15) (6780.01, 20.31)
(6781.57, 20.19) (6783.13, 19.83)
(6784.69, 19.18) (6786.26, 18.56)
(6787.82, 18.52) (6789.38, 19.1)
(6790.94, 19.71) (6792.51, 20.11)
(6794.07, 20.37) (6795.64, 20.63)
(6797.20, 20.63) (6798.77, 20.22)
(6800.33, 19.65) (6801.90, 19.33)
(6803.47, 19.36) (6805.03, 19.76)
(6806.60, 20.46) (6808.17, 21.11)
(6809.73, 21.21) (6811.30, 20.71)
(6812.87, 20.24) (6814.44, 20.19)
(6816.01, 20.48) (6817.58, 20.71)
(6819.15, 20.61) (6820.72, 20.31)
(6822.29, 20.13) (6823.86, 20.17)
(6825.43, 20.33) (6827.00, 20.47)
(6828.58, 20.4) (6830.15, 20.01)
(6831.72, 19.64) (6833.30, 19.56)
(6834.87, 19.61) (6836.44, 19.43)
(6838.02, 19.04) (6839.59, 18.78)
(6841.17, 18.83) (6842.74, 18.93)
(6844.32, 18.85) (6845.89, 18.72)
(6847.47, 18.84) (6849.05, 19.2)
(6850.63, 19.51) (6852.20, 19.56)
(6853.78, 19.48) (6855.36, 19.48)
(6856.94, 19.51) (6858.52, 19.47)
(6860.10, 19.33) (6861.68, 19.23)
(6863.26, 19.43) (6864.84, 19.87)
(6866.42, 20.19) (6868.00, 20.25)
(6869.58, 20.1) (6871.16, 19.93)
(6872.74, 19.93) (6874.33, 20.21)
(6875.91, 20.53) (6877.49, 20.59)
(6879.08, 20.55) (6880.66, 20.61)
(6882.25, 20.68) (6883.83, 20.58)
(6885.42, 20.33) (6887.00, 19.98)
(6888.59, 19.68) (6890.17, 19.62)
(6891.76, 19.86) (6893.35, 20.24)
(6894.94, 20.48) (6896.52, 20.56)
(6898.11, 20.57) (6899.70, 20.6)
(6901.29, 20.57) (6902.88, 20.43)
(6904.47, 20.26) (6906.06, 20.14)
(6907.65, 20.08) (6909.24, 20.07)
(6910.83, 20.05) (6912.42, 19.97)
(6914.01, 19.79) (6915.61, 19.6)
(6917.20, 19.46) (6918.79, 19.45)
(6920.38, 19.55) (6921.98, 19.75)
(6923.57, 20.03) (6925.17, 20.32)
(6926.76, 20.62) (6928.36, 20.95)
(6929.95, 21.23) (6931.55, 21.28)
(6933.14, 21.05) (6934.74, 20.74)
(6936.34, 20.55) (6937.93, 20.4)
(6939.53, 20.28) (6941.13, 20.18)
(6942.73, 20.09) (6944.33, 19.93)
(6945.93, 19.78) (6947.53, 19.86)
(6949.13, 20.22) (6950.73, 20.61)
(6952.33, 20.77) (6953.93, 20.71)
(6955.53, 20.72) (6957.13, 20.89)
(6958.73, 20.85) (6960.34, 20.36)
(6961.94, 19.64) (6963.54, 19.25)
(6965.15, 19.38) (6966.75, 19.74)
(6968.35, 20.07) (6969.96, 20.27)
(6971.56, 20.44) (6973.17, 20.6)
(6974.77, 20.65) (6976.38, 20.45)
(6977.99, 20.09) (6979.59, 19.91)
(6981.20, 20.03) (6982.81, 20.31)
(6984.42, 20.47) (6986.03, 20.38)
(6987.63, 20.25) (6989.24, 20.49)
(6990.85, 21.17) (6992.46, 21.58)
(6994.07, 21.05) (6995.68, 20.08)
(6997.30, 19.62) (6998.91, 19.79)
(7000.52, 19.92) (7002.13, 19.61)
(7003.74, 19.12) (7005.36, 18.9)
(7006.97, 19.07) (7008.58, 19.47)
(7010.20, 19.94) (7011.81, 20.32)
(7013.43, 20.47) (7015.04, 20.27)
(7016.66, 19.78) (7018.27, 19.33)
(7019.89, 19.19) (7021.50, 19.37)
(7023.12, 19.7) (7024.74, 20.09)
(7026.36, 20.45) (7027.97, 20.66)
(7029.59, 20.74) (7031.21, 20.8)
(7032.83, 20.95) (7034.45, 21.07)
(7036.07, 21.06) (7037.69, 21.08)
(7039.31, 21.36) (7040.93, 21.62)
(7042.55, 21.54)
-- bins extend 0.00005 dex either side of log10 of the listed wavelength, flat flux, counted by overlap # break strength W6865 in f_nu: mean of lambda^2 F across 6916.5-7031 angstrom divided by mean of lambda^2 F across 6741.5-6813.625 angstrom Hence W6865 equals 1.09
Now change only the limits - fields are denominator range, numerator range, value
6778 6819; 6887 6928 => 1.03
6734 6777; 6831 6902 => 1.06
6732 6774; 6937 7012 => 1.11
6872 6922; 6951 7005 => 1.03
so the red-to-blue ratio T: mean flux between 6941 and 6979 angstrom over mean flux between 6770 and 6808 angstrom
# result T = 1.0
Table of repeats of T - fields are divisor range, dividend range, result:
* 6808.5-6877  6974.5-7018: 1.01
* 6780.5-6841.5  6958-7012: 1.01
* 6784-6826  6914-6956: 1.01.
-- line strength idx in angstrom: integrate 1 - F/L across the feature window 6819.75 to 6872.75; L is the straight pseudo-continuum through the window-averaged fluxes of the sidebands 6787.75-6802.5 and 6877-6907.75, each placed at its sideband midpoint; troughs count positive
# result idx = 1.4 angstrom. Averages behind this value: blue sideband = 19.9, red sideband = 20.3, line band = 19.6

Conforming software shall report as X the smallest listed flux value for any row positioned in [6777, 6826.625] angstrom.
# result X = 18.52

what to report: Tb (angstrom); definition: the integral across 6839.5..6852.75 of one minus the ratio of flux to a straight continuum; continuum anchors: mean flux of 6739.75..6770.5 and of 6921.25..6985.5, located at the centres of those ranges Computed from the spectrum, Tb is 0.5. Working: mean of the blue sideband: 19.2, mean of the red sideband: 20.3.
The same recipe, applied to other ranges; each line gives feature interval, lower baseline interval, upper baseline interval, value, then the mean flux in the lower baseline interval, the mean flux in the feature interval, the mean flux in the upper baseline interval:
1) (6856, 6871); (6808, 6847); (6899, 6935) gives 0.2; 19.9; 19.7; 20.3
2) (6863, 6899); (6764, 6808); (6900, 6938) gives -0.2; 19.8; 20.2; 20.3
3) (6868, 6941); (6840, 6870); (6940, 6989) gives -1.8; 19.4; 20.3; 20.2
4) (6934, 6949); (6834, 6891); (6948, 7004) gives -0.1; 19.7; 20.2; 20.3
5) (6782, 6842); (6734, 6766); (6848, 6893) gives -1.2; 19.2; 19.9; 19.9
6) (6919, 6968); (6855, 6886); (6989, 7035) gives -0.6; 20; 20.3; 20.1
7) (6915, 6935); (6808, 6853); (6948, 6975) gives -0.1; 19.8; 20.3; 20.3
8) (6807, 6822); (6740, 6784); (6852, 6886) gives -0.7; 19.3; 20.6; 20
